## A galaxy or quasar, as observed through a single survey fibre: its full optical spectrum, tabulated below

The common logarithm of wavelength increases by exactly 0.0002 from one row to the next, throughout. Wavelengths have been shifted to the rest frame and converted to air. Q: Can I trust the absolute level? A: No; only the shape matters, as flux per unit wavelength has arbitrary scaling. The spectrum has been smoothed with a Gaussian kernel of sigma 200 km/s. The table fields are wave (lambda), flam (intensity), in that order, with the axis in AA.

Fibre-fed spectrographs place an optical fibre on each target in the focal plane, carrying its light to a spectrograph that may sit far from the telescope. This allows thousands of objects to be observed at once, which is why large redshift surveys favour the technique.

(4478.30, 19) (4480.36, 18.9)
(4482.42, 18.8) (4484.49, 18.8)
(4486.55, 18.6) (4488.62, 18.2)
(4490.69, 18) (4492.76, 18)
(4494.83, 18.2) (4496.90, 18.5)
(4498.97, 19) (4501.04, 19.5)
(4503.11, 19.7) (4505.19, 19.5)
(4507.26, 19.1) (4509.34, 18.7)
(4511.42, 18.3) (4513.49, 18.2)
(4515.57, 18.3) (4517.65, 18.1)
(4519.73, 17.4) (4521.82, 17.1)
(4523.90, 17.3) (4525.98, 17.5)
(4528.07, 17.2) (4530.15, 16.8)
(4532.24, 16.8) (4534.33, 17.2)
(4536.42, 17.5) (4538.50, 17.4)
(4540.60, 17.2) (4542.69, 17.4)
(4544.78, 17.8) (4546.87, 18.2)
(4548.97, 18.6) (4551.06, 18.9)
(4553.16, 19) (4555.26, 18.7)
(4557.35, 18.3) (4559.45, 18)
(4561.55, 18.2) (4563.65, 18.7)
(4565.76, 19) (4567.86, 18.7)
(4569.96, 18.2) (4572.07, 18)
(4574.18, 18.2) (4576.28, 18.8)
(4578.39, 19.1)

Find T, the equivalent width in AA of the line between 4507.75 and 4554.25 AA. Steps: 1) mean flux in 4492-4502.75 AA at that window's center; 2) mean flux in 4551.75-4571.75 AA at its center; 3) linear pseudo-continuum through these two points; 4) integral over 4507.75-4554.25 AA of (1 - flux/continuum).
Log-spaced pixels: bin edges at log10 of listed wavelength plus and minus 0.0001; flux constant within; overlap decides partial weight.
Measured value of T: 2.1 AA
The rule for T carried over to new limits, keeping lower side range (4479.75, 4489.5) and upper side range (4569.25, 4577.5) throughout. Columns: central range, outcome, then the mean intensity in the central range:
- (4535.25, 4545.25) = 0.5 AA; 17.4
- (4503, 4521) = 0.0 AA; 18.5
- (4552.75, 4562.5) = 0.0 AA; 18.4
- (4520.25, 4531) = 0.8 AA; 17.2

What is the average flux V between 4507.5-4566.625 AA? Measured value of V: 17.9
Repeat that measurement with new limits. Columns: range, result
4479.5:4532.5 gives 18.3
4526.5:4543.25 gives 17.2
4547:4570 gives 18.6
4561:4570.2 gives 18.6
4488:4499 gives 18.3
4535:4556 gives 18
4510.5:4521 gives 18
